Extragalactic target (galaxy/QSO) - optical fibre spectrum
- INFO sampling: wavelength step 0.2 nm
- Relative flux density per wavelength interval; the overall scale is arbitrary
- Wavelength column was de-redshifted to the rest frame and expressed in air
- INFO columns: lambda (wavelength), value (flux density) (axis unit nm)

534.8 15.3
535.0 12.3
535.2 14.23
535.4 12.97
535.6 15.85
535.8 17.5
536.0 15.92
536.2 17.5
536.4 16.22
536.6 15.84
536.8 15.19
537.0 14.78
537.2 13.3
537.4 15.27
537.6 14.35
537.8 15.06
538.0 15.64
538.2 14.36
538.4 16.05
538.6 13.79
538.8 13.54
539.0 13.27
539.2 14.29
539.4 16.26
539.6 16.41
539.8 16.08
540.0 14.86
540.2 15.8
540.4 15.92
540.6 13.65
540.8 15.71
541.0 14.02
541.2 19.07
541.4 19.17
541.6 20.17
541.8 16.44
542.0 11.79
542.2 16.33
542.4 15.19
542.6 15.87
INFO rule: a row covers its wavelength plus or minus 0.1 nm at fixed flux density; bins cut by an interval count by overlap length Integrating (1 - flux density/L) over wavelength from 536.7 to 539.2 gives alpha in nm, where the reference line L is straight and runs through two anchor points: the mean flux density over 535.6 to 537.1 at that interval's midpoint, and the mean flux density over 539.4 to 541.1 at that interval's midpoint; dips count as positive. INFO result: 0.20 nm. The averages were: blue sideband 16.1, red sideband 15.4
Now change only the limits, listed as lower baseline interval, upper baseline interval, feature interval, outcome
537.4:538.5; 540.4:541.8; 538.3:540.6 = 0.128 nm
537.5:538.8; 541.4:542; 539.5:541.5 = 0.052 nm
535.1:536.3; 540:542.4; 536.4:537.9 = 0.081 nm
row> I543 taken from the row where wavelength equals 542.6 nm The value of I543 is 15.87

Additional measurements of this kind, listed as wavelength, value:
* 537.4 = 15.27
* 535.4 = 12.97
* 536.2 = 17.5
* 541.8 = 16.44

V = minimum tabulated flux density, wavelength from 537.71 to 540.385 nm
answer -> 13.27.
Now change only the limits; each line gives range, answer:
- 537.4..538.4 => 14.35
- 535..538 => 12.3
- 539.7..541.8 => 13.65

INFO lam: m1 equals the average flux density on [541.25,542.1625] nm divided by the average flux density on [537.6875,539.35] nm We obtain 1.17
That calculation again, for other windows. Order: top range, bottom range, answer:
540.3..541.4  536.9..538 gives 1.09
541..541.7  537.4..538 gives 1.25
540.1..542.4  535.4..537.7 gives 1.04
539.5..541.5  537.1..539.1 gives 1.11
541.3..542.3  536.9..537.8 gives 1.16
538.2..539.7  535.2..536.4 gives 0.93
